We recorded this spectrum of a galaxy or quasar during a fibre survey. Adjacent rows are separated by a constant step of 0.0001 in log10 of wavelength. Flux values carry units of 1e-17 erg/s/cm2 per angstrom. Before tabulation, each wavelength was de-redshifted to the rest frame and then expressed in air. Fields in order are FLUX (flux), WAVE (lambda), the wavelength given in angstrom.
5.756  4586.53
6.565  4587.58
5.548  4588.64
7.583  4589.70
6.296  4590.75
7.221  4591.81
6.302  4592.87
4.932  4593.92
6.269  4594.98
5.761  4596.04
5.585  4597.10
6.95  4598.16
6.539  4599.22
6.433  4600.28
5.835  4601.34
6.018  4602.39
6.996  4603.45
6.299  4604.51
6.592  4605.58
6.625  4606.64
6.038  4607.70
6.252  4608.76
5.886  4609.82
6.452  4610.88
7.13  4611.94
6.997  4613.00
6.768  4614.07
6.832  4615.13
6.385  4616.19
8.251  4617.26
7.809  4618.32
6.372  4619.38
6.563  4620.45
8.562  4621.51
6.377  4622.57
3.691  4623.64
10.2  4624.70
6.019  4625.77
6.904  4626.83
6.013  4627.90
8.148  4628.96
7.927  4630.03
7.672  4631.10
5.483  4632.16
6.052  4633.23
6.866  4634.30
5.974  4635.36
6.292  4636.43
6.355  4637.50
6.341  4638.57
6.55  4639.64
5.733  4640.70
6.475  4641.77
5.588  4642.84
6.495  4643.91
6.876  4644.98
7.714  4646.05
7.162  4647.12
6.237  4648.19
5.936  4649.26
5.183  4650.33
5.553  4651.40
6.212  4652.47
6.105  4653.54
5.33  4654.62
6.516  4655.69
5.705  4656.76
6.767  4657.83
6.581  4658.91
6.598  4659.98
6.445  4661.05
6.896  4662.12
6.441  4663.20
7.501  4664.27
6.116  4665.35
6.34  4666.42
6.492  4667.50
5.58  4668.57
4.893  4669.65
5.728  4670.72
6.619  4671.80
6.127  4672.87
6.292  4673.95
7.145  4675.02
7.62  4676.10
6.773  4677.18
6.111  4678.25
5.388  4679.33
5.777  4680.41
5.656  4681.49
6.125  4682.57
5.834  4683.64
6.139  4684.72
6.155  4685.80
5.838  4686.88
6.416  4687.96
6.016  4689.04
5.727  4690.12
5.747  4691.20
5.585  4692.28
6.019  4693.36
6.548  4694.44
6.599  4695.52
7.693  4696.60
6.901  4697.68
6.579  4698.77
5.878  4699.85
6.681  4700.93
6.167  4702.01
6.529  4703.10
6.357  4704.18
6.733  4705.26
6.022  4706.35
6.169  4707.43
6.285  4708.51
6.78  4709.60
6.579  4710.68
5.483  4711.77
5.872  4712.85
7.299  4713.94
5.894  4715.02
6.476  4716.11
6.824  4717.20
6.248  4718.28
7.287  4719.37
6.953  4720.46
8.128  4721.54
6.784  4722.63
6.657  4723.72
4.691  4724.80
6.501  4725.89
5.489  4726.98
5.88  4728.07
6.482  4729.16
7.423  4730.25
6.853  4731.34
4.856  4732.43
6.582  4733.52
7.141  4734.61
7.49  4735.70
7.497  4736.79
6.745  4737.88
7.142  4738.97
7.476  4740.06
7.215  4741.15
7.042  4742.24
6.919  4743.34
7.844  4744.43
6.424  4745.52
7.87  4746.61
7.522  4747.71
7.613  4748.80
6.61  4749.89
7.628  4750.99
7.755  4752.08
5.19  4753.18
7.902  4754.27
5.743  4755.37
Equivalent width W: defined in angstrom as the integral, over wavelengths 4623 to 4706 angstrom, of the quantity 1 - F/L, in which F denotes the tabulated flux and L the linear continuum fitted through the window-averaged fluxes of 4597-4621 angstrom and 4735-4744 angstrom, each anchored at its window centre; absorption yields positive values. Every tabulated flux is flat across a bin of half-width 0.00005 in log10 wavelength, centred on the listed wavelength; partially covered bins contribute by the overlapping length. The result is 6.09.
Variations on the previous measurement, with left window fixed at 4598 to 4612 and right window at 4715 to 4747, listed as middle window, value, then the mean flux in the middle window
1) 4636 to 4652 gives 0.5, 6.3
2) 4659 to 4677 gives 0.4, 6.44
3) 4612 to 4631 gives -1.8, 7.06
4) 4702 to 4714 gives 0.7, 6.32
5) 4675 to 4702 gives 1.6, 6.26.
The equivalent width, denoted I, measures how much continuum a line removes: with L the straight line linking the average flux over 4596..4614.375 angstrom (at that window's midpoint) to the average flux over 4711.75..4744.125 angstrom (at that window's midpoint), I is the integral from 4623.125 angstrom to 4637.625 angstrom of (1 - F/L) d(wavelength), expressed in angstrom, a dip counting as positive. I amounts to -0.5 angstrom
